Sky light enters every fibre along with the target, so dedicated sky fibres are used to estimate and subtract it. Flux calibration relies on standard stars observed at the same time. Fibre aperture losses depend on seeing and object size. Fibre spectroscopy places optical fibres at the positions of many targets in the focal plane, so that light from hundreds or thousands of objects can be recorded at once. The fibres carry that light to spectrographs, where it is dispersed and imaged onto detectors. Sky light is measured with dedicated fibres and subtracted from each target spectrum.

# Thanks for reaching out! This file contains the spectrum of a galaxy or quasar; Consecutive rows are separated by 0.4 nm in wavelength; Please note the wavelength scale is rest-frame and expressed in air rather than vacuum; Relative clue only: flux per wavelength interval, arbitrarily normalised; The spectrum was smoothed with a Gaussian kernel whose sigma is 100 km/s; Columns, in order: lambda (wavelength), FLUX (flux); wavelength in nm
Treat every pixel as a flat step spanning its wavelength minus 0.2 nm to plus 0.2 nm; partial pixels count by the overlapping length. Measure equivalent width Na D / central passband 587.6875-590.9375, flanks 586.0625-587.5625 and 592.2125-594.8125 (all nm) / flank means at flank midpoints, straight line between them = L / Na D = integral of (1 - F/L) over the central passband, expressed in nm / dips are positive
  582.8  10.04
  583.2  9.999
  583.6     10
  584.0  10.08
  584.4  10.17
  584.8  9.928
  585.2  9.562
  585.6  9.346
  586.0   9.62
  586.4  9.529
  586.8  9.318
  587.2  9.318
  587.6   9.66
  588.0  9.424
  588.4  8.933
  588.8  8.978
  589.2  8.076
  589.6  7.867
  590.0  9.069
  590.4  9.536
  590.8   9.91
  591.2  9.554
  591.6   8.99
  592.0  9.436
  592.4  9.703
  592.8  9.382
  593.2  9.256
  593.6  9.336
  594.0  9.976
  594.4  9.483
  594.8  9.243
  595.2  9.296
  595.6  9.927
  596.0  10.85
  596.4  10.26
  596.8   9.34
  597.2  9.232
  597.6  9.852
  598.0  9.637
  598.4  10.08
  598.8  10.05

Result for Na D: 0.17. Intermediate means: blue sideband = 9.44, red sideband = 9.5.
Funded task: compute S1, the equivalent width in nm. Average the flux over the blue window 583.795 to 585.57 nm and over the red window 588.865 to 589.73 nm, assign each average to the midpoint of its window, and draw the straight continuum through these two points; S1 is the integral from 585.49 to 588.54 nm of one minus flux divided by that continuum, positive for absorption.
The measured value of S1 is -0.14 nm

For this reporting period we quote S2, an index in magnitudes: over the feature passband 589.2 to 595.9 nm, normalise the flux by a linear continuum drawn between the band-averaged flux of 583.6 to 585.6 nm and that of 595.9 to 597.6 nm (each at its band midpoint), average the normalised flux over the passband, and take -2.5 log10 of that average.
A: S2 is 0.058 mag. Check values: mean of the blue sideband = 9.88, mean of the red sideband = 9.86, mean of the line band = 9.36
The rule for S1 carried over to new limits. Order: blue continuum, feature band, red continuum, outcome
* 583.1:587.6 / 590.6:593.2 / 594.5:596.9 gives 0.081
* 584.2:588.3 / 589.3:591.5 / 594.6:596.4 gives 0.132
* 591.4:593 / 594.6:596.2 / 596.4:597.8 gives -0.053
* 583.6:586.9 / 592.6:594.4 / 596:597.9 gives 0.053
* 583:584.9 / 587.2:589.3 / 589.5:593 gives 0.115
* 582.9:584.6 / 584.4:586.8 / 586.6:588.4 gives 0.025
